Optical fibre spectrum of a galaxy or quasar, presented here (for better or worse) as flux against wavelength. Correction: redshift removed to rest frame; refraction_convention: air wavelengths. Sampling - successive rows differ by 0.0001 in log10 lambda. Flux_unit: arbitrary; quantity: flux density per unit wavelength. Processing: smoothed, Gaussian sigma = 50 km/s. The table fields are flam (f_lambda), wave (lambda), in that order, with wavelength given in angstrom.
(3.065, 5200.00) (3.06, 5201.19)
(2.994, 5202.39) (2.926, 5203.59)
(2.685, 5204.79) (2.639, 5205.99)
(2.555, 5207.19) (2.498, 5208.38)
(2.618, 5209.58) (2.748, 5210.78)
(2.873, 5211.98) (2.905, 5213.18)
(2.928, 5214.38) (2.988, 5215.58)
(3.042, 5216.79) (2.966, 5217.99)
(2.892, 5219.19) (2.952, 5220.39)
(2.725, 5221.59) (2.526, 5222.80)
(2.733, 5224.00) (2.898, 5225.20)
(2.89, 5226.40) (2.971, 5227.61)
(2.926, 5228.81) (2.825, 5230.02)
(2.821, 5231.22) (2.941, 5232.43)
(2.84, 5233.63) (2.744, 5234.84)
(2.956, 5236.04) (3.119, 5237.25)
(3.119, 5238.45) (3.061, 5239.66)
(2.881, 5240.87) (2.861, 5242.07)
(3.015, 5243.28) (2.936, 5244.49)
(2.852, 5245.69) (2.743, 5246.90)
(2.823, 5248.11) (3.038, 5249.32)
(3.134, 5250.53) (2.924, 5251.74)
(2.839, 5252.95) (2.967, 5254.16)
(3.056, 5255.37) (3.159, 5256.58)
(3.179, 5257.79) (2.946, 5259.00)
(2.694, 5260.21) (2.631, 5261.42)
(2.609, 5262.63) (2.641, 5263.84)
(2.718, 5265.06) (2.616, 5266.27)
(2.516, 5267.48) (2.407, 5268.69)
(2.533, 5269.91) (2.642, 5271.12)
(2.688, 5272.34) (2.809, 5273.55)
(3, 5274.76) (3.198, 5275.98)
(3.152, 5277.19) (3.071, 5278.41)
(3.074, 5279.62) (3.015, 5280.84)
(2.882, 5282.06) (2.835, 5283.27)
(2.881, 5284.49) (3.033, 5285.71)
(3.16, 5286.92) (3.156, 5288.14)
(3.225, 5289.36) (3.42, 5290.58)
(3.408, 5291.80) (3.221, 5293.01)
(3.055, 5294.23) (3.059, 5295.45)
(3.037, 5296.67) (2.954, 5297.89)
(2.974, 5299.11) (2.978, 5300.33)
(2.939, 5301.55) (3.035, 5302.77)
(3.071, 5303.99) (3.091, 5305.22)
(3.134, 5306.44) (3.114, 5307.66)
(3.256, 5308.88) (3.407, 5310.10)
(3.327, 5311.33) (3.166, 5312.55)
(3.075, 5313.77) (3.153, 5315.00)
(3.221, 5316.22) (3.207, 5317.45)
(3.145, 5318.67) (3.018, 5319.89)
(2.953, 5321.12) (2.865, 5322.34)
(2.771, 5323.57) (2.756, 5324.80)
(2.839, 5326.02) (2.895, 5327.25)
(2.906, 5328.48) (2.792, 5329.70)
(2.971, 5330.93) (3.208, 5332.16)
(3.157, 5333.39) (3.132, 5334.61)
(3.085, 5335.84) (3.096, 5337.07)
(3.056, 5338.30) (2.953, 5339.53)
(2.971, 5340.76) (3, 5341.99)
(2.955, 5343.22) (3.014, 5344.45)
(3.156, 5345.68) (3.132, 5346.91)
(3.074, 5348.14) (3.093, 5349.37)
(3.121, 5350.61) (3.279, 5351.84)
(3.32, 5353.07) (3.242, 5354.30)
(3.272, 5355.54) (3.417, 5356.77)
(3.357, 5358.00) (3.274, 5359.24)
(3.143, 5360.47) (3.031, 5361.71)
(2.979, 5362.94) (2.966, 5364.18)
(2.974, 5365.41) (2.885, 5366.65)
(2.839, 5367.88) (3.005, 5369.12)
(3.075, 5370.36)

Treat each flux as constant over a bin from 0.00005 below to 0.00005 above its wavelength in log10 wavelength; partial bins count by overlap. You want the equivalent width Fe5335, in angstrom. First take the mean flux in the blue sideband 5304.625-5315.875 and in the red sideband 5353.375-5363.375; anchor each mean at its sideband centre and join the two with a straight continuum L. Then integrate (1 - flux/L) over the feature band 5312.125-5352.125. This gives 2.15 angstrom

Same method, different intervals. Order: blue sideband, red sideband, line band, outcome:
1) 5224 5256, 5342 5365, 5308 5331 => 0.3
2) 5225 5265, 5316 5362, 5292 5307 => -0.3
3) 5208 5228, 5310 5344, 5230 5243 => -0.3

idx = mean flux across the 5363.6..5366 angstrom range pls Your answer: 2.98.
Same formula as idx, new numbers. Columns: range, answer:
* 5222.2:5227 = 2.77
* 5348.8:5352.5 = 3.16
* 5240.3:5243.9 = 2.92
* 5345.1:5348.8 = 3.12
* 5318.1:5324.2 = 2.95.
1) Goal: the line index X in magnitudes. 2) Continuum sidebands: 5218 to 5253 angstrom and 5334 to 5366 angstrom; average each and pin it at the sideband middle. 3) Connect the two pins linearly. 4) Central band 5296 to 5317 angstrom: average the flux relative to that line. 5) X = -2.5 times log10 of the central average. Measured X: -0.03 mag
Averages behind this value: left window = 2.9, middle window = 3.11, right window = 3.12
